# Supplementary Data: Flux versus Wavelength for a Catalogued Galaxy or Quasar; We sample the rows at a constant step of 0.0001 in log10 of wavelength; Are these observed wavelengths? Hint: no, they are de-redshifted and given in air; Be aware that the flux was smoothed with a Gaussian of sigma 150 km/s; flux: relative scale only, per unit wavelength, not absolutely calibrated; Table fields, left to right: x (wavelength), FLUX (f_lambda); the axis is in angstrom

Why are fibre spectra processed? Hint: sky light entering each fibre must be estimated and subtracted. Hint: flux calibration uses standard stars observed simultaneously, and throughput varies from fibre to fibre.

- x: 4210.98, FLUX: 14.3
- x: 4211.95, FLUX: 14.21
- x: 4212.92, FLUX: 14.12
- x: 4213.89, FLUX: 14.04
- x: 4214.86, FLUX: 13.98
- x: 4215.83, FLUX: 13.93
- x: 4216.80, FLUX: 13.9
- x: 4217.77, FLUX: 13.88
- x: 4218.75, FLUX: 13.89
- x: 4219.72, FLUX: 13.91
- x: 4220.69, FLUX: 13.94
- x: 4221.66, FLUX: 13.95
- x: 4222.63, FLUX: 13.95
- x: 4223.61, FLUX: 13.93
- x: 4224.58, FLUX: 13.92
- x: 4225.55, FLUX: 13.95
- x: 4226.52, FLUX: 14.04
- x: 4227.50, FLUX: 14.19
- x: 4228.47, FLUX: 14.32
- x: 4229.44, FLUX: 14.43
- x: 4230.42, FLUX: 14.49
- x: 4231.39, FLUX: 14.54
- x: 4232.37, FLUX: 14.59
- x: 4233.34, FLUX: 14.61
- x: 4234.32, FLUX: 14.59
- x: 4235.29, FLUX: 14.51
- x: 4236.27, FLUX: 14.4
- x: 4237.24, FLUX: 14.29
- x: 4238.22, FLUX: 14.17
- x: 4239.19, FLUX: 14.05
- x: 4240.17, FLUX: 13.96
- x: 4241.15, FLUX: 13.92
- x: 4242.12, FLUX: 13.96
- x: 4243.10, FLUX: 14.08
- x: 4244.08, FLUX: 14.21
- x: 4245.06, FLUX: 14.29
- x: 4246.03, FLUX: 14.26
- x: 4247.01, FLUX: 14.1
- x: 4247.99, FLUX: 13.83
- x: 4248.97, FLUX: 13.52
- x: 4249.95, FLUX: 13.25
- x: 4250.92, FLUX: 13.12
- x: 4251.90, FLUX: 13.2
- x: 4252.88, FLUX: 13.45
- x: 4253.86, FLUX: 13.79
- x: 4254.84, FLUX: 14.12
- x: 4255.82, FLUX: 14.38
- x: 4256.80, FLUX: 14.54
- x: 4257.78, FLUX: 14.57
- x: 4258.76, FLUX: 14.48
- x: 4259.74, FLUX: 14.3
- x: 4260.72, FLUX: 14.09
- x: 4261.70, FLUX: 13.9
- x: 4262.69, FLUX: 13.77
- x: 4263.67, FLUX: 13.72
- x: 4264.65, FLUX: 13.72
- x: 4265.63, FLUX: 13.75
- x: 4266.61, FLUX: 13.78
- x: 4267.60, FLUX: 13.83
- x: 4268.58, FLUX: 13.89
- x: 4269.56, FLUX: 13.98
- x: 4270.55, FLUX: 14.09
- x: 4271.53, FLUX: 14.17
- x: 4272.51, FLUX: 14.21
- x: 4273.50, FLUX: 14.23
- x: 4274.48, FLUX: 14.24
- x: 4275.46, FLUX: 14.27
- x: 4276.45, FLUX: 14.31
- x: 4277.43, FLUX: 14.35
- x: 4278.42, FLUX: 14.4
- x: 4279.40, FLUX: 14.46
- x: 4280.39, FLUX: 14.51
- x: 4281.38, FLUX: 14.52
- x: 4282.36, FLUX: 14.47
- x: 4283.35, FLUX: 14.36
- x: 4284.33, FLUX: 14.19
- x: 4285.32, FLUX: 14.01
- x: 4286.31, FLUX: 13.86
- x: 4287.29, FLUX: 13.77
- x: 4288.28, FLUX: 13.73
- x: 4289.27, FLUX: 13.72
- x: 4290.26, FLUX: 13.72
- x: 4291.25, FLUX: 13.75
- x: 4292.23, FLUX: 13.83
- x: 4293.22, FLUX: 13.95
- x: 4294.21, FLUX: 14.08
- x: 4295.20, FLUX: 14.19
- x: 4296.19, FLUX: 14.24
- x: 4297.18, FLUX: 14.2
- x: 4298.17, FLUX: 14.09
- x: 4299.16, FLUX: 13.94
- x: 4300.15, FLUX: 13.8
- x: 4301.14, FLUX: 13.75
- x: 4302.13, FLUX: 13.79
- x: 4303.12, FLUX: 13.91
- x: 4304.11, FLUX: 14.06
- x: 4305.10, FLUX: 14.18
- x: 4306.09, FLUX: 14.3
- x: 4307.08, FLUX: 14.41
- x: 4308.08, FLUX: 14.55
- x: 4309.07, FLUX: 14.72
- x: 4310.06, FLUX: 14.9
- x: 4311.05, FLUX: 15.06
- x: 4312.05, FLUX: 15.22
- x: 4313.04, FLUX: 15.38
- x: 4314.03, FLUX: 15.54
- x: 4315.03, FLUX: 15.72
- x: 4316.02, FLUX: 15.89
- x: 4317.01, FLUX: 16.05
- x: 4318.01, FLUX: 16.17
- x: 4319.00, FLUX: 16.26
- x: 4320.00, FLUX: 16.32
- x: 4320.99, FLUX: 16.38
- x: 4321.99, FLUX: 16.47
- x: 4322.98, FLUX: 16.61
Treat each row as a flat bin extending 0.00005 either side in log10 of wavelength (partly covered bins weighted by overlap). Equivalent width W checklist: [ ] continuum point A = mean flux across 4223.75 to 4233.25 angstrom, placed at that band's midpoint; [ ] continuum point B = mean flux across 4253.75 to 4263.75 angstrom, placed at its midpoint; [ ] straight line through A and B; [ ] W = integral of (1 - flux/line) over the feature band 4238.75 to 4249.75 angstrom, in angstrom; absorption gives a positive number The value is 0.2 angstrom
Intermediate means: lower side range 14.3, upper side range 14.2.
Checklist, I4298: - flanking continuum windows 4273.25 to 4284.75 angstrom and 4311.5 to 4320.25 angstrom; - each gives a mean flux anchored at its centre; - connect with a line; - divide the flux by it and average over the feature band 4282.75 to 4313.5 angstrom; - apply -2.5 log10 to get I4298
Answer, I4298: 0.07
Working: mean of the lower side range 14.4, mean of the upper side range 15.8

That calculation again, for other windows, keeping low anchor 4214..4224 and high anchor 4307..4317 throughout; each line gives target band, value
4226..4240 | -0.02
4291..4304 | 0.08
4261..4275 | 0.05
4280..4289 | 0.05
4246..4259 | 0.04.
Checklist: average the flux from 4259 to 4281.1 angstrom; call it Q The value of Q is 14.1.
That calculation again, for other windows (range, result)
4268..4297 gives 14.1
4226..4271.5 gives 14.1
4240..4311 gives 14.1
